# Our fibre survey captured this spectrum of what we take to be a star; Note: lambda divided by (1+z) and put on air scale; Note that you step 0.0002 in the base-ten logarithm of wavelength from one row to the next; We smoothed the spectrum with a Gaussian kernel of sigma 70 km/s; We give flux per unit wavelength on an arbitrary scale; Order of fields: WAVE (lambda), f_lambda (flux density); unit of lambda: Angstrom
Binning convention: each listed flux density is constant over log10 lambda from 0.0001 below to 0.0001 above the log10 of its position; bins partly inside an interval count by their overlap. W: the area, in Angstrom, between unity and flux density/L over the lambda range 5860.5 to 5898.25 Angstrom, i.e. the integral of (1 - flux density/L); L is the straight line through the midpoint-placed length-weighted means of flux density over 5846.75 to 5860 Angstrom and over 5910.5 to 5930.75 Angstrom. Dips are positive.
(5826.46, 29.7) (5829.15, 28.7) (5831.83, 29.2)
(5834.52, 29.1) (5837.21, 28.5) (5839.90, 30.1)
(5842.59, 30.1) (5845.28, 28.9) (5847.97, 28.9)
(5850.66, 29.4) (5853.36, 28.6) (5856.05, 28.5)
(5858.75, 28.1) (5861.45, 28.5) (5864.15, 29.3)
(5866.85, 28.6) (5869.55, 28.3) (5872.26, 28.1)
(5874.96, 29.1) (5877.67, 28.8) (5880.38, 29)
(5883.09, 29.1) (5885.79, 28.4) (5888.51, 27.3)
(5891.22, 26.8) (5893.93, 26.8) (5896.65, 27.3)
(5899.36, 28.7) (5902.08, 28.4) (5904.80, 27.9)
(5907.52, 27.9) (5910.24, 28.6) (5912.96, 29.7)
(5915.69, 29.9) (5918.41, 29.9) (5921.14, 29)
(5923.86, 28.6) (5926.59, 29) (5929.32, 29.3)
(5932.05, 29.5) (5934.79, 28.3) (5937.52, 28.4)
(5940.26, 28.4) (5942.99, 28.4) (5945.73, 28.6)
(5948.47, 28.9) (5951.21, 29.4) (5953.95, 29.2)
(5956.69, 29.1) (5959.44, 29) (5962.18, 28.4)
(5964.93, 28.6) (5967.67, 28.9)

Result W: 0.9 Angstrom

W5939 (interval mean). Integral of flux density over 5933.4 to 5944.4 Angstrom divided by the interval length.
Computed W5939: 28.4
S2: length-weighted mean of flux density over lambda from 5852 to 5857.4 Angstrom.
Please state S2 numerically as 28.5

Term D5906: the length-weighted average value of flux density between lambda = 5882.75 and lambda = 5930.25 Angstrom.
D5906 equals 28.5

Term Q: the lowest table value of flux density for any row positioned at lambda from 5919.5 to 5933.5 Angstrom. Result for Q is 28.6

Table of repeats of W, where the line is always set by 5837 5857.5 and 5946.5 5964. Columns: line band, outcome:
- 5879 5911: 1.2 Angstrom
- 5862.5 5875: 0.2 Angstrom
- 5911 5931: -0.2 Angstrom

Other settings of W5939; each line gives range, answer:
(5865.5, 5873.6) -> 28.3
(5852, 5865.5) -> 28.6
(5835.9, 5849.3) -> 29.3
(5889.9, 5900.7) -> 27.4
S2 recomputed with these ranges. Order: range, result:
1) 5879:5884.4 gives 29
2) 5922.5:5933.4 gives 29.1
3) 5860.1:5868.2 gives 28.8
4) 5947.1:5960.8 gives 29.1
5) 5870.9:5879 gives 28.6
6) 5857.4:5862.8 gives 28.3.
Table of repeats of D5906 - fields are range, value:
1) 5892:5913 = 28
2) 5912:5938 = 29.2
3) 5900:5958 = 28.9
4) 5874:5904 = 28.1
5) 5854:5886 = 28.7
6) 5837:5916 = 28.6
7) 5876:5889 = 28.6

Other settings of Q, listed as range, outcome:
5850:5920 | 26.8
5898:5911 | 27.9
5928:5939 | 28.3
